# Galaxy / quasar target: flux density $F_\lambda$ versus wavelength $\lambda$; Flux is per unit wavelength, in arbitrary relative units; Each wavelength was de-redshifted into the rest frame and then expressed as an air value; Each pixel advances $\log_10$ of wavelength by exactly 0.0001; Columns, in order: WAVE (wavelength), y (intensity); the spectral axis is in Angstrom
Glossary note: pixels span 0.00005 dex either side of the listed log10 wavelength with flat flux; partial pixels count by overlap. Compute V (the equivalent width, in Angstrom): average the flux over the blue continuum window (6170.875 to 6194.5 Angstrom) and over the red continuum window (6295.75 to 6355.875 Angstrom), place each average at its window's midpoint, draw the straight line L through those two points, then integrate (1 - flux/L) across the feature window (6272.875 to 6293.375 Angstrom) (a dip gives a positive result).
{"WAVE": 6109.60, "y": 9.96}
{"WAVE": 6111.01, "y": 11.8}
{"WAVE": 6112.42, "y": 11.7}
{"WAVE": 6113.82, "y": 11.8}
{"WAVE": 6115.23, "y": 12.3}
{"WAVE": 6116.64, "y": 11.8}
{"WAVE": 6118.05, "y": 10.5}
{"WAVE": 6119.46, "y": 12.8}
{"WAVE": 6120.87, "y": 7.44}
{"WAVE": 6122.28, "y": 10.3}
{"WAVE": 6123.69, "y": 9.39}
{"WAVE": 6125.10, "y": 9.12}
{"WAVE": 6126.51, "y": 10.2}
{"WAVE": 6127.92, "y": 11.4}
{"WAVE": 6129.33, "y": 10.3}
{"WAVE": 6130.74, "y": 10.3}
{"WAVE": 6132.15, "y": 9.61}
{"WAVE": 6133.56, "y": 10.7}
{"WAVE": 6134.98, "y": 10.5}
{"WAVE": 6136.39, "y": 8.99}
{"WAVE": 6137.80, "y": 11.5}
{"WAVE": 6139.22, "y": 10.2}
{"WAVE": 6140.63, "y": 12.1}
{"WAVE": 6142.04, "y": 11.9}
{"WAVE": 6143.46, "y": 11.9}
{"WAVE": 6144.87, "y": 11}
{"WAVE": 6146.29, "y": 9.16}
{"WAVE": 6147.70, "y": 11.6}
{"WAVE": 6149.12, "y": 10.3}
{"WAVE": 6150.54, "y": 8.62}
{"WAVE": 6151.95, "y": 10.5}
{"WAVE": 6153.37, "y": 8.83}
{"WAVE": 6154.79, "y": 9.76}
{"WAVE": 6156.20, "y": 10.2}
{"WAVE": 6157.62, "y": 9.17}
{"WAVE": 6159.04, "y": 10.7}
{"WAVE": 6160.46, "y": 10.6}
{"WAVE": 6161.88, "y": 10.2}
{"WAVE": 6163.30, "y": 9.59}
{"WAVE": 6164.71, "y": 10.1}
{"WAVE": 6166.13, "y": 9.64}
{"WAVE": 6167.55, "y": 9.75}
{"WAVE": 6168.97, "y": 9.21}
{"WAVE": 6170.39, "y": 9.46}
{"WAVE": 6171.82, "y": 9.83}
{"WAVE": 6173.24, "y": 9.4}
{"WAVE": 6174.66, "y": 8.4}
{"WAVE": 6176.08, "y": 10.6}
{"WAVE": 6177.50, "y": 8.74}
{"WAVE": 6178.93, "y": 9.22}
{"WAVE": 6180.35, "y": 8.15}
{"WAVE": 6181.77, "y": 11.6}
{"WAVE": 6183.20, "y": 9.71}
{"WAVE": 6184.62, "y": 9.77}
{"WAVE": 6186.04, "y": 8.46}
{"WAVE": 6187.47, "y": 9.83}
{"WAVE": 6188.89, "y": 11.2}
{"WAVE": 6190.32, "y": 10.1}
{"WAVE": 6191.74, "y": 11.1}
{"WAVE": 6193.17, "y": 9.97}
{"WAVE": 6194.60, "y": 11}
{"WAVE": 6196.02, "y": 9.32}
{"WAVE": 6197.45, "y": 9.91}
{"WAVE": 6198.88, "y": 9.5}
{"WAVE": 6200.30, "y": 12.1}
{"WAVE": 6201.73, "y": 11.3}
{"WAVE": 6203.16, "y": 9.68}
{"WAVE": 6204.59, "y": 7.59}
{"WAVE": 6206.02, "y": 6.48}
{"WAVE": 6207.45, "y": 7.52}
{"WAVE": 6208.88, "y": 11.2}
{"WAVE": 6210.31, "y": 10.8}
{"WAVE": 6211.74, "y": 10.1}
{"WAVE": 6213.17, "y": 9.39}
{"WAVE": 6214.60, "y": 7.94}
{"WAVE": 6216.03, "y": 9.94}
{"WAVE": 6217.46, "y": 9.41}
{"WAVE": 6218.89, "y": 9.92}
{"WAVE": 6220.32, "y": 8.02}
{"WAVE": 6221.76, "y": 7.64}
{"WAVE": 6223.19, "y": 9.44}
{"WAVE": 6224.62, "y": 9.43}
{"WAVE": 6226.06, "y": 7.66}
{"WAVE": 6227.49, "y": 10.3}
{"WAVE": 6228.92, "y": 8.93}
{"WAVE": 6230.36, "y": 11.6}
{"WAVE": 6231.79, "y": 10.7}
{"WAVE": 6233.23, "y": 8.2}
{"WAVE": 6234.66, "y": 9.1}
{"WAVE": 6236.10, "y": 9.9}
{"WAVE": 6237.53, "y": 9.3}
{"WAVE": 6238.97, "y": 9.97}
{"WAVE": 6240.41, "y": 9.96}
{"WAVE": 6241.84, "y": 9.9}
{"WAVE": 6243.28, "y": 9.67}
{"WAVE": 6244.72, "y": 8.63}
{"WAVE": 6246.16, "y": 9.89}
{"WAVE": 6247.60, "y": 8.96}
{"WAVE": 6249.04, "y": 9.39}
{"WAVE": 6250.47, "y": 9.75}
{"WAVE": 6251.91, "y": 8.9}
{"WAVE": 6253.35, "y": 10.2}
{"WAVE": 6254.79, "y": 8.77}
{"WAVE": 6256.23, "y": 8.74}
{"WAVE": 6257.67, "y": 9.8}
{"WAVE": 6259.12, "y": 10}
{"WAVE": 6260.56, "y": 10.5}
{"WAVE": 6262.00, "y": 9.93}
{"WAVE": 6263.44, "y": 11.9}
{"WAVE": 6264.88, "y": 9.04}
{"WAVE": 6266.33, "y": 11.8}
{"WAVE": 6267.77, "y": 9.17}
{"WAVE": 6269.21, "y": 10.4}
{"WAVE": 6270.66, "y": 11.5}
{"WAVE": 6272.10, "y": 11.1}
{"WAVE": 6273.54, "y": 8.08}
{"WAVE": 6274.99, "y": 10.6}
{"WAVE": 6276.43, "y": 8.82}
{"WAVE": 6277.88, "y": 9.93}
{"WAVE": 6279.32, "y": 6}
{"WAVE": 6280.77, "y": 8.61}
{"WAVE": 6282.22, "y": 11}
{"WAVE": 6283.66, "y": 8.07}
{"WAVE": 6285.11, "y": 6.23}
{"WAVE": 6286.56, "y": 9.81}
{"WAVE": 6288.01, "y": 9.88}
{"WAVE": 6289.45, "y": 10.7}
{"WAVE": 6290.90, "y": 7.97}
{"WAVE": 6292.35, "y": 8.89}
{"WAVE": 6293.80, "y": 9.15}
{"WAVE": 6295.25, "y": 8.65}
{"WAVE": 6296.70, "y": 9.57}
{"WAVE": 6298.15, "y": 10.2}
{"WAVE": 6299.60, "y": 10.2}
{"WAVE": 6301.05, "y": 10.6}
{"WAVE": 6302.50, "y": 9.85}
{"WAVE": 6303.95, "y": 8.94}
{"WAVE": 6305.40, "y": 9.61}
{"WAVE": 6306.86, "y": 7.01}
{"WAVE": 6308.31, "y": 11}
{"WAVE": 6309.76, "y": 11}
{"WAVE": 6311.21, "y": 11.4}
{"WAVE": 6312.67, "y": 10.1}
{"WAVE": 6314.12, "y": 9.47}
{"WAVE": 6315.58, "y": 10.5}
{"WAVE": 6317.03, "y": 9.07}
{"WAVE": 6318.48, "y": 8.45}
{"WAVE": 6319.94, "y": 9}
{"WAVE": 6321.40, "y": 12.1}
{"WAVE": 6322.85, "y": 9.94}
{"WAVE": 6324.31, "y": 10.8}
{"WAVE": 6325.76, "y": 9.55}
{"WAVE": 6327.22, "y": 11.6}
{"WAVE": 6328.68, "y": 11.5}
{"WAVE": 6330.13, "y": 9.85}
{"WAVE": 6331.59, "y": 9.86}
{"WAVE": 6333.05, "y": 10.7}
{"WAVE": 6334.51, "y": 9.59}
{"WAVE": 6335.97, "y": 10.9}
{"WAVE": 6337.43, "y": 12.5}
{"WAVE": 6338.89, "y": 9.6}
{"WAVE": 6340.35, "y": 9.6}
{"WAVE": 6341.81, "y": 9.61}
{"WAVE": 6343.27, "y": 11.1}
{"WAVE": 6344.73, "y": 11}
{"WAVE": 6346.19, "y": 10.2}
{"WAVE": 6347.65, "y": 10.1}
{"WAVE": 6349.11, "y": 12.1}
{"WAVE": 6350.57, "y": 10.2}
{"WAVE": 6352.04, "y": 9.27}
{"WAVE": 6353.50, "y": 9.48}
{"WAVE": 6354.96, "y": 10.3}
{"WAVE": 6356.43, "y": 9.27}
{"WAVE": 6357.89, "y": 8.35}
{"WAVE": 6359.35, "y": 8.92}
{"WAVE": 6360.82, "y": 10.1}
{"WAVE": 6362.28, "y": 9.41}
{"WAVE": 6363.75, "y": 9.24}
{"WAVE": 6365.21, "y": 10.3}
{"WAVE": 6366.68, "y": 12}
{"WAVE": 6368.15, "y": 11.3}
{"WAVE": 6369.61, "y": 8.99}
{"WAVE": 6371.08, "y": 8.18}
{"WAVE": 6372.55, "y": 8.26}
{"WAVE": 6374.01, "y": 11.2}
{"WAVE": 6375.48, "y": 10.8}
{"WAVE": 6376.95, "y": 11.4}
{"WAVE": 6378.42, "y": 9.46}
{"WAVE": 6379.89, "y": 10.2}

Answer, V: 2.34 Angstrom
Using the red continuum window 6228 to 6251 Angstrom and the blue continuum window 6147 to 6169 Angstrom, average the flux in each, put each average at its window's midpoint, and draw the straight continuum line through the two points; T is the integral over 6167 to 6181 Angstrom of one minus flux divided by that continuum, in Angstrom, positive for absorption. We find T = 0.9 Angstrom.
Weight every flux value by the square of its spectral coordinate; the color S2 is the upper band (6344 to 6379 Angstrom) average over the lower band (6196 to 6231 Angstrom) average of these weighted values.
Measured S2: 1.11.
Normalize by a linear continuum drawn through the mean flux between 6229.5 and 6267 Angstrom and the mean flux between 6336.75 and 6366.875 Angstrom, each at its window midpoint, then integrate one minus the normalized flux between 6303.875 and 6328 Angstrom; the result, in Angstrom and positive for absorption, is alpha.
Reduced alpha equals -0.1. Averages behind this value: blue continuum 9.78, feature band 10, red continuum 10.1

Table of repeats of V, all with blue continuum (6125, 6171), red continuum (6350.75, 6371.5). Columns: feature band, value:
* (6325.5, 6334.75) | -0.7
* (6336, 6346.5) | -0.9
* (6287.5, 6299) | 0.6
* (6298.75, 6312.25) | -0.2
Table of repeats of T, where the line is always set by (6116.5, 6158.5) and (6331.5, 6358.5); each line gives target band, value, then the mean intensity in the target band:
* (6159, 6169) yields 0.3 Angstrom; 9.98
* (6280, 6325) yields 2.8 Angstrom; 9.6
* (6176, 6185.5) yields 0.6 Angstrom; 9.6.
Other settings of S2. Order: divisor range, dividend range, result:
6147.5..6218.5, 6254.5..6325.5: 1.03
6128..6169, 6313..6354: 1.06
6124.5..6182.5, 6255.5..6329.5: 1.01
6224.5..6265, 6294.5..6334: 1.06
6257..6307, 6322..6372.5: 1.08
